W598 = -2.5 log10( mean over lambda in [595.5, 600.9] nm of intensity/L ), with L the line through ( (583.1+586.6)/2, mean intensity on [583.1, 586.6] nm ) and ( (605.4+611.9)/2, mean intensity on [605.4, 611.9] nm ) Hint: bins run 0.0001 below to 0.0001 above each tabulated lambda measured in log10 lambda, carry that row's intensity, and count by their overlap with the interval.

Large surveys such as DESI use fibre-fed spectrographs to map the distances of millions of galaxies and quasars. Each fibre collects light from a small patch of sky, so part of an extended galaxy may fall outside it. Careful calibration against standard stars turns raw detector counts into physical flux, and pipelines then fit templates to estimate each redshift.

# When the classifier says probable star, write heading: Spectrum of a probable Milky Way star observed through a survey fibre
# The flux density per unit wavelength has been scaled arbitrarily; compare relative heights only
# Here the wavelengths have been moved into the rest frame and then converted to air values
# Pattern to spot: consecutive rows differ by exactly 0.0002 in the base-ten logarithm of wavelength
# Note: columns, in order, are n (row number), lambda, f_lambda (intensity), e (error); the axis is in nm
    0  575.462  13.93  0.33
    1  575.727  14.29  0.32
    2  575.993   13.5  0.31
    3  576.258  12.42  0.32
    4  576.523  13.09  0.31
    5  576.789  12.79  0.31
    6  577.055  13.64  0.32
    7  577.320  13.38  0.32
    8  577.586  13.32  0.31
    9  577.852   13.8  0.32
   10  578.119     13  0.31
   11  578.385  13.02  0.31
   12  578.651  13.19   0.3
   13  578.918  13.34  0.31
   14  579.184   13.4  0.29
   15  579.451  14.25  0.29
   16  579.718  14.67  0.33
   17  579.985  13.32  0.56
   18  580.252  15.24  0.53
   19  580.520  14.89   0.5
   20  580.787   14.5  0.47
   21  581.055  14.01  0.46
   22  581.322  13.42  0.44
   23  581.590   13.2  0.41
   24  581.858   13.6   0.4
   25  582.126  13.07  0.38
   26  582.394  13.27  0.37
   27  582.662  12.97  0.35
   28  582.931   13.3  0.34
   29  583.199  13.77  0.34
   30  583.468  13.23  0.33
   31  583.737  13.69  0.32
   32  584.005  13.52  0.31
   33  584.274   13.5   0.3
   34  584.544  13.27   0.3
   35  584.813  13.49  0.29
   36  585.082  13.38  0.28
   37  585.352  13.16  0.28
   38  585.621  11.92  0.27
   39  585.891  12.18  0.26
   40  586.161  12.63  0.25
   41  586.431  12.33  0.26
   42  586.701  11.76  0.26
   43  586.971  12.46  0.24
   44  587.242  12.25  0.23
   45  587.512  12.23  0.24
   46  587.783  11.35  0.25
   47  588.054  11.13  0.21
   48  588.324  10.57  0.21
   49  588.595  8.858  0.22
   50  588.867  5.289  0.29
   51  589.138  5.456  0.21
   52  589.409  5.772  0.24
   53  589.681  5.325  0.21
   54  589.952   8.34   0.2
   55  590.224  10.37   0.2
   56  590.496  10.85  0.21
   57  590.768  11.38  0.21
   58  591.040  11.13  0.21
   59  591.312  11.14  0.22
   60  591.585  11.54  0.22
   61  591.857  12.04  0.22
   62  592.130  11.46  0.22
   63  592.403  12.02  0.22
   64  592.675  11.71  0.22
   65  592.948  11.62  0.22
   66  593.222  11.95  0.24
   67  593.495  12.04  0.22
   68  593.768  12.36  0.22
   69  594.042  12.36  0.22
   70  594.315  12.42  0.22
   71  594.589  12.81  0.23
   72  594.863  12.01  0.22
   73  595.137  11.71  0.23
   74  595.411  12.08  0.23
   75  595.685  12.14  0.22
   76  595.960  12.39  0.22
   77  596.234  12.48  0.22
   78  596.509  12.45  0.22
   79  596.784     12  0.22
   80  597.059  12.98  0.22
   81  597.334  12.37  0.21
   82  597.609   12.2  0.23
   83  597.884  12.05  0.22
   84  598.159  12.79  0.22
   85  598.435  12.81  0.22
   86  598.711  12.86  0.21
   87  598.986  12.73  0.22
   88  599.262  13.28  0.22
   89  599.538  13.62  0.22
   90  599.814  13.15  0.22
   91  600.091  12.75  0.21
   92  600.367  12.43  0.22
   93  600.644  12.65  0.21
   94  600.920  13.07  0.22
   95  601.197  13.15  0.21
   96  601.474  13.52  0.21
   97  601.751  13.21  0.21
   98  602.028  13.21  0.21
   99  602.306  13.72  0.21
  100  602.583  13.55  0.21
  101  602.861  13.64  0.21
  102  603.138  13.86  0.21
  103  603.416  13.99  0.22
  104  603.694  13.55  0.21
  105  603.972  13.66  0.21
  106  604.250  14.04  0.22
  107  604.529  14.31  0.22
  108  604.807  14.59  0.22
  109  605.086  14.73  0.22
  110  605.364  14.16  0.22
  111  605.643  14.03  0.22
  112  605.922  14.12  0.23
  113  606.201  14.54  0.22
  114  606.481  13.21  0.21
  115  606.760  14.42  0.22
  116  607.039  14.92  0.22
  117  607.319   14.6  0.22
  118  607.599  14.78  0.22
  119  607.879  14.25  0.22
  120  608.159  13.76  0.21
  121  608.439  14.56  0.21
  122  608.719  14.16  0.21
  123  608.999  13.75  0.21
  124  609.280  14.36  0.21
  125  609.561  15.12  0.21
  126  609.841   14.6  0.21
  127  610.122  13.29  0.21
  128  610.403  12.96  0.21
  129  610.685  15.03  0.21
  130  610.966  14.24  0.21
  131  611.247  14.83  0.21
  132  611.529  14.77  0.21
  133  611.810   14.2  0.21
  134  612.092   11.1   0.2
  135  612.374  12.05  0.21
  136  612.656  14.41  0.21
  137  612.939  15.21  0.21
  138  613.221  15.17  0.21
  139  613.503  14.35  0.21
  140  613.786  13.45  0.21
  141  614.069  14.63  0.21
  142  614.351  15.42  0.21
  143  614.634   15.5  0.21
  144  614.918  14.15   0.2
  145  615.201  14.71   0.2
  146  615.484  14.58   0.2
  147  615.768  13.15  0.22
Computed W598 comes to 0.09 mag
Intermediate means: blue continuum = 13.1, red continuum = 14.3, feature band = 12.6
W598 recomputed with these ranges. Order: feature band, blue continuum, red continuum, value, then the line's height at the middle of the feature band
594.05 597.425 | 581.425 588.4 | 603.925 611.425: 0.10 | 13.5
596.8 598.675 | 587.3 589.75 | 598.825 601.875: -0.04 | 12.1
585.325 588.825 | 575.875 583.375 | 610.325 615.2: 0.19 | 13.7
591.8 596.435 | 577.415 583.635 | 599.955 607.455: 0.14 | 13.7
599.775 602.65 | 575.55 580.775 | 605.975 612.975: 0.07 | 14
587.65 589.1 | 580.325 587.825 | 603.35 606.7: 0.41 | 13.3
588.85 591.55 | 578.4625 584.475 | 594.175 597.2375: 0.41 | 12.8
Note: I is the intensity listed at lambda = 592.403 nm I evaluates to 12.02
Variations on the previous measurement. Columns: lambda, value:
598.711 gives 12.86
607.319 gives 14.6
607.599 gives 14.78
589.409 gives 5.772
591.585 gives 11.54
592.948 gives 11.62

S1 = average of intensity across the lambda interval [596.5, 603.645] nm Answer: 13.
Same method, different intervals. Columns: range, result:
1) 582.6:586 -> 13.2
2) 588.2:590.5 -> 7.68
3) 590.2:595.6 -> 11.8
